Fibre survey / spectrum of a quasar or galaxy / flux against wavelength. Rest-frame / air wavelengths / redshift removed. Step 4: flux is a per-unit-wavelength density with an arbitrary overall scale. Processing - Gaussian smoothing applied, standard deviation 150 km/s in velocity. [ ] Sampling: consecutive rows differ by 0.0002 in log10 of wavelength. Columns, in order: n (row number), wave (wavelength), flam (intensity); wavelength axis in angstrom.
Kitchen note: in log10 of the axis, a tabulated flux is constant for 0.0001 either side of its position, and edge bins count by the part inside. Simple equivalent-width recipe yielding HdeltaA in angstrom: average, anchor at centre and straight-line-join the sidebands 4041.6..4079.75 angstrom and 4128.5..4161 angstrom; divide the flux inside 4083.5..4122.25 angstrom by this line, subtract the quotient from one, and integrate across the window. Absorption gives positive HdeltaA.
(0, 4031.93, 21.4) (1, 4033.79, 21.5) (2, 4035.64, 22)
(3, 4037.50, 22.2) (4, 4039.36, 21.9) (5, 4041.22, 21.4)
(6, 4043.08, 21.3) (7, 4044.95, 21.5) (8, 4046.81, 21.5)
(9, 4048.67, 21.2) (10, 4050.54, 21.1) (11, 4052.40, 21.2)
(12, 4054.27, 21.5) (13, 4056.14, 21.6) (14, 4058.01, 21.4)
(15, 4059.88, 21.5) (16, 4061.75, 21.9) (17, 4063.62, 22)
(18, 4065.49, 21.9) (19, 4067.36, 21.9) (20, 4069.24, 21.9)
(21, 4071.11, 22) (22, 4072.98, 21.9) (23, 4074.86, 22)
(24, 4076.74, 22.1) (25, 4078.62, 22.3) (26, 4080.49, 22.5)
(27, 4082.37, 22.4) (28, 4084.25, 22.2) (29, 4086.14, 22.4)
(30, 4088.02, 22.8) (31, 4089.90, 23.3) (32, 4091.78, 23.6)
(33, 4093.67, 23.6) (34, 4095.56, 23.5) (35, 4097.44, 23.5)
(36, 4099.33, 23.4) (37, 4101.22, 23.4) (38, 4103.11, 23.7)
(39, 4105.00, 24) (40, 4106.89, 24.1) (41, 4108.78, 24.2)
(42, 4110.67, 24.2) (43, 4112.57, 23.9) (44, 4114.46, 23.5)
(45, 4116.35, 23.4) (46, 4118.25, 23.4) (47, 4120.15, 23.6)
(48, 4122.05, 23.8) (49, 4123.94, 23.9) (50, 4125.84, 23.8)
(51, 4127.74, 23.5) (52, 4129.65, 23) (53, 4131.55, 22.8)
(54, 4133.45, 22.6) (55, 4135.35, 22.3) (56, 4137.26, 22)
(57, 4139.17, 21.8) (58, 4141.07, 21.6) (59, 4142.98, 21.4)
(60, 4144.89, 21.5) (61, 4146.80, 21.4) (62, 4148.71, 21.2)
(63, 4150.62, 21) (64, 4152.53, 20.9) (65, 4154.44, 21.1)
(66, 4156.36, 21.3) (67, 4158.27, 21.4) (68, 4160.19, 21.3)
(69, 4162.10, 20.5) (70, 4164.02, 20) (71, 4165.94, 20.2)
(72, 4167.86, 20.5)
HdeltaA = -3.2 angstrom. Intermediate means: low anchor 21.7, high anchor 21.7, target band 23.5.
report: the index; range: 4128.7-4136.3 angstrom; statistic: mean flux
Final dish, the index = 22.7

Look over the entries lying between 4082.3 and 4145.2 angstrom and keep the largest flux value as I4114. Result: 24.2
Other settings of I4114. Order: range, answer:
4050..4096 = 23.6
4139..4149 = 21.8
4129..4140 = 23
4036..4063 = 22.2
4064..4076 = 22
